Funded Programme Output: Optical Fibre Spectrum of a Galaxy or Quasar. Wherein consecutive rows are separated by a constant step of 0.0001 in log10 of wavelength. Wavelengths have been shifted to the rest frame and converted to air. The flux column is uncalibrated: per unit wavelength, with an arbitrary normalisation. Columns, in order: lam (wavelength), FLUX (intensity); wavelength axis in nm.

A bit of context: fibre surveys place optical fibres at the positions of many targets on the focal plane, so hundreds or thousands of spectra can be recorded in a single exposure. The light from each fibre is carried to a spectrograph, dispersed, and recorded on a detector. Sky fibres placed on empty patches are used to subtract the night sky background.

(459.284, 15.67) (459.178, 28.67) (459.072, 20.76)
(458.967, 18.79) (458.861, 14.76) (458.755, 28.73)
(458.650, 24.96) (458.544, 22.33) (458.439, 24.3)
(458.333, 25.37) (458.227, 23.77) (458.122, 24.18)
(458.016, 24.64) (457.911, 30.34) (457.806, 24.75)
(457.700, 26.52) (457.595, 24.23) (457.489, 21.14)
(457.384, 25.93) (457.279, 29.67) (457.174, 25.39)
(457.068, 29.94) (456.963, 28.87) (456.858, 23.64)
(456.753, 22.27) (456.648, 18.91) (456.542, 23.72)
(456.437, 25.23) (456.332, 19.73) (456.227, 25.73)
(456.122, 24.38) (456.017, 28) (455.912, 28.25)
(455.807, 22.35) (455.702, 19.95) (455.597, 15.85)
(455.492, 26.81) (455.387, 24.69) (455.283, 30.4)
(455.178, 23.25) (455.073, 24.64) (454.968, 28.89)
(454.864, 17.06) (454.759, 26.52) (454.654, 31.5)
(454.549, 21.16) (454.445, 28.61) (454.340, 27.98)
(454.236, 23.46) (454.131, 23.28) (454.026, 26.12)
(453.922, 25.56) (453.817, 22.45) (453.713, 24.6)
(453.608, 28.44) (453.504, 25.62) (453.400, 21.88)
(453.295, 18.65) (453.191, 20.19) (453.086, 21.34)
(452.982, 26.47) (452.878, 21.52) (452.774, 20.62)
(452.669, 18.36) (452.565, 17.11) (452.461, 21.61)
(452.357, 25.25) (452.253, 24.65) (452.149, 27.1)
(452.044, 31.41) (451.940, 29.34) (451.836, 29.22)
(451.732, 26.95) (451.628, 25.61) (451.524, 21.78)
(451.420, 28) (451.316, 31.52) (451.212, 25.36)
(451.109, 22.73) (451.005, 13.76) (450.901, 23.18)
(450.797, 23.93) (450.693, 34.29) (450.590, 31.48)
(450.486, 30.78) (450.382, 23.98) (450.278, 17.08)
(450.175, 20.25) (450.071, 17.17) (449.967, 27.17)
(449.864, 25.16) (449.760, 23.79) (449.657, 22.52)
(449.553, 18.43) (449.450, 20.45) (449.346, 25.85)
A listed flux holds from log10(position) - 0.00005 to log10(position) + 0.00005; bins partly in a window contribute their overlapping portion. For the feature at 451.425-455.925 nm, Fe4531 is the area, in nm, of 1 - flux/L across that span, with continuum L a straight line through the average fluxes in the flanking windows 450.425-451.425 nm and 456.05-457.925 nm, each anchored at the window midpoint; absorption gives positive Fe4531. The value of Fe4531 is 0.25 nm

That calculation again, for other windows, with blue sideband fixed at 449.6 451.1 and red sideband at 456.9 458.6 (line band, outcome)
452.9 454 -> 0.05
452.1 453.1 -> 0.08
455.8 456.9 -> 0.06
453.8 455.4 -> -0.03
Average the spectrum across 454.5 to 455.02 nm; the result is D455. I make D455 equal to 25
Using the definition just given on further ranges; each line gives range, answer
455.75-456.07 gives 26.1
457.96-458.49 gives 24.5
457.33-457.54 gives 23.7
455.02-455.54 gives 26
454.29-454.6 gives 25.9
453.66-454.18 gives 24.4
